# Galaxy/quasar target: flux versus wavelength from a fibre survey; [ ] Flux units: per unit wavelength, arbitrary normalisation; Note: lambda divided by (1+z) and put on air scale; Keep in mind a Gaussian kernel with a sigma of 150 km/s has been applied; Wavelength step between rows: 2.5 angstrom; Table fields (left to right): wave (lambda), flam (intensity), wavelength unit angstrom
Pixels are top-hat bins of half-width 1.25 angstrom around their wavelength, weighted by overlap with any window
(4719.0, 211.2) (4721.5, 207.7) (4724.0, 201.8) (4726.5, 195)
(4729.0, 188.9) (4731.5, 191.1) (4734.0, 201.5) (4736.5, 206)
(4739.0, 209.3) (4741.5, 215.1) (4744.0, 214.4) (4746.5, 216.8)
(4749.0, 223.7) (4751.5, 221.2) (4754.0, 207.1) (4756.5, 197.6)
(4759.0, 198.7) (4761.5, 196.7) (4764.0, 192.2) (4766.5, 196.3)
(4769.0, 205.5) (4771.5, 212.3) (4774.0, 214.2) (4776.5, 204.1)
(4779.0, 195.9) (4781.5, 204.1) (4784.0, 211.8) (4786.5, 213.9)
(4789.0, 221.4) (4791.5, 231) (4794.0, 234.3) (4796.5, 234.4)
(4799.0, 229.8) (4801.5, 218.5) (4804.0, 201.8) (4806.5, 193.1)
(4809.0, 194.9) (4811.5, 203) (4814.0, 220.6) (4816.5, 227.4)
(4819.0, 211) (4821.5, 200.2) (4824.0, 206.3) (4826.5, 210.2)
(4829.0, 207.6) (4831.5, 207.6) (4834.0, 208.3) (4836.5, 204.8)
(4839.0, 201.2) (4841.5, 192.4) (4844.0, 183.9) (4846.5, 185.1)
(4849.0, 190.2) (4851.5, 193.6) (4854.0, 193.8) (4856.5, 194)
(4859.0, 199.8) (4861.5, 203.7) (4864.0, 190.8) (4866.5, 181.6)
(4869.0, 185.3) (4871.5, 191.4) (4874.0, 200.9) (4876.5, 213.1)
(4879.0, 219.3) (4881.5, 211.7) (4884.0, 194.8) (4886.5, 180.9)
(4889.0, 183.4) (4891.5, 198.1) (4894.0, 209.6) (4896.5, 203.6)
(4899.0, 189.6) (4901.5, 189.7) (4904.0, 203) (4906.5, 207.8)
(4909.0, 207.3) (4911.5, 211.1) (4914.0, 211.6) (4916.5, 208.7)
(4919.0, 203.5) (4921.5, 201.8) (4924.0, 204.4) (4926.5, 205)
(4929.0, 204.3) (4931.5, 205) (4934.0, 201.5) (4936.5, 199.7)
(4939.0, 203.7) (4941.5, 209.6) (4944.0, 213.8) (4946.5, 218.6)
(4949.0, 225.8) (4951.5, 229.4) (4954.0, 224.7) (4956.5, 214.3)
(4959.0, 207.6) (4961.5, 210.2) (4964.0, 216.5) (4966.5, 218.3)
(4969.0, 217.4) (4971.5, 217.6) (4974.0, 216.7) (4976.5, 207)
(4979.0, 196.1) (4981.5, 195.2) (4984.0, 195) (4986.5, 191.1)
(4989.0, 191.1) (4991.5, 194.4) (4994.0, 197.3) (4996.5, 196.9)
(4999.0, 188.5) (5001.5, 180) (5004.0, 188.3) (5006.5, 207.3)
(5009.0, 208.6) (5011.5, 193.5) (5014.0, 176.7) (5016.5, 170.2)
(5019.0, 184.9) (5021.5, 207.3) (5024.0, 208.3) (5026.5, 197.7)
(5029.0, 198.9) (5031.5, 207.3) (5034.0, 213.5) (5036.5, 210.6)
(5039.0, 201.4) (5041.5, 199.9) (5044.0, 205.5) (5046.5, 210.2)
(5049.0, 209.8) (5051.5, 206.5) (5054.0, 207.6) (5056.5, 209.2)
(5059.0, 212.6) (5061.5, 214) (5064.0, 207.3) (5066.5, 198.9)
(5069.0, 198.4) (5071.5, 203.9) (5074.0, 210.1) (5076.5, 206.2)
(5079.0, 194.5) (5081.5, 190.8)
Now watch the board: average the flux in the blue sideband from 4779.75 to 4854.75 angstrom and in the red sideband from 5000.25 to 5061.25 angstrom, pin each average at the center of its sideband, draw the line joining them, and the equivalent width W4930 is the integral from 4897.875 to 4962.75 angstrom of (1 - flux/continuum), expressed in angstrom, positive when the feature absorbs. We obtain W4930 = -1.3 angstrom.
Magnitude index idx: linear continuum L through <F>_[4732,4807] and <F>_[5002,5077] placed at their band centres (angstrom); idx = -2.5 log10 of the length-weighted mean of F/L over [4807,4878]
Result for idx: 0.04 mag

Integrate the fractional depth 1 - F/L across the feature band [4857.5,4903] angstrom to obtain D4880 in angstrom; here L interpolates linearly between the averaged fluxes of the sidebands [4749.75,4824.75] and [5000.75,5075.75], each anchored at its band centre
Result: 2.2 angstrom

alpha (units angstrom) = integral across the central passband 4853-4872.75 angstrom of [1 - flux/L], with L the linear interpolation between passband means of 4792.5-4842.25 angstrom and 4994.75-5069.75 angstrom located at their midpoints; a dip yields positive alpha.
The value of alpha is 1.5 angstrom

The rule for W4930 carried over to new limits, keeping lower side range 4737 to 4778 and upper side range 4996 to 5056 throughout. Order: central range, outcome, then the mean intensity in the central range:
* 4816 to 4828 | -0.2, 210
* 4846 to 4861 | 0.8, 194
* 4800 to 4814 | 0.1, 204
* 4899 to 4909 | 0.2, 200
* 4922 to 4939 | -0.1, 203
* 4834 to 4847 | 0.6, 195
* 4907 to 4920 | -0.4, 208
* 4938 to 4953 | -1.1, 217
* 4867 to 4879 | 0.3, 199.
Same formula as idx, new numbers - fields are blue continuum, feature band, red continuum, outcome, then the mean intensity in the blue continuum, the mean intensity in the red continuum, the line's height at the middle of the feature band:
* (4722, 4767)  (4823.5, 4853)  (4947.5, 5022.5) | 0.02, 204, 202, 204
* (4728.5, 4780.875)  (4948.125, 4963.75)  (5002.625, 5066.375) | -0.08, 205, 202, 203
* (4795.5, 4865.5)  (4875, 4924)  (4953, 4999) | 0.01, 204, 205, 204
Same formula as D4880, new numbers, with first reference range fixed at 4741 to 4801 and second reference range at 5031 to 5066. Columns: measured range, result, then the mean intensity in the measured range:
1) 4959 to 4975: -0.5 angstrom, 215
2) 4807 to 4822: 0.2 angstrom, 209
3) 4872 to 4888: 0.6 angstrom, 203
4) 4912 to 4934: 0.5 angstrom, 205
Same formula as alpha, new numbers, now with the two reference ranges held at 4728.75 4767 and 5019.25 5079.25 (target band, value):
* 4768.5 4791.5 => -0.58 angstrom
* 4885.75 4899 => 0.67 angstrom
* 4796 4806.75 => -0.57 angstrom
